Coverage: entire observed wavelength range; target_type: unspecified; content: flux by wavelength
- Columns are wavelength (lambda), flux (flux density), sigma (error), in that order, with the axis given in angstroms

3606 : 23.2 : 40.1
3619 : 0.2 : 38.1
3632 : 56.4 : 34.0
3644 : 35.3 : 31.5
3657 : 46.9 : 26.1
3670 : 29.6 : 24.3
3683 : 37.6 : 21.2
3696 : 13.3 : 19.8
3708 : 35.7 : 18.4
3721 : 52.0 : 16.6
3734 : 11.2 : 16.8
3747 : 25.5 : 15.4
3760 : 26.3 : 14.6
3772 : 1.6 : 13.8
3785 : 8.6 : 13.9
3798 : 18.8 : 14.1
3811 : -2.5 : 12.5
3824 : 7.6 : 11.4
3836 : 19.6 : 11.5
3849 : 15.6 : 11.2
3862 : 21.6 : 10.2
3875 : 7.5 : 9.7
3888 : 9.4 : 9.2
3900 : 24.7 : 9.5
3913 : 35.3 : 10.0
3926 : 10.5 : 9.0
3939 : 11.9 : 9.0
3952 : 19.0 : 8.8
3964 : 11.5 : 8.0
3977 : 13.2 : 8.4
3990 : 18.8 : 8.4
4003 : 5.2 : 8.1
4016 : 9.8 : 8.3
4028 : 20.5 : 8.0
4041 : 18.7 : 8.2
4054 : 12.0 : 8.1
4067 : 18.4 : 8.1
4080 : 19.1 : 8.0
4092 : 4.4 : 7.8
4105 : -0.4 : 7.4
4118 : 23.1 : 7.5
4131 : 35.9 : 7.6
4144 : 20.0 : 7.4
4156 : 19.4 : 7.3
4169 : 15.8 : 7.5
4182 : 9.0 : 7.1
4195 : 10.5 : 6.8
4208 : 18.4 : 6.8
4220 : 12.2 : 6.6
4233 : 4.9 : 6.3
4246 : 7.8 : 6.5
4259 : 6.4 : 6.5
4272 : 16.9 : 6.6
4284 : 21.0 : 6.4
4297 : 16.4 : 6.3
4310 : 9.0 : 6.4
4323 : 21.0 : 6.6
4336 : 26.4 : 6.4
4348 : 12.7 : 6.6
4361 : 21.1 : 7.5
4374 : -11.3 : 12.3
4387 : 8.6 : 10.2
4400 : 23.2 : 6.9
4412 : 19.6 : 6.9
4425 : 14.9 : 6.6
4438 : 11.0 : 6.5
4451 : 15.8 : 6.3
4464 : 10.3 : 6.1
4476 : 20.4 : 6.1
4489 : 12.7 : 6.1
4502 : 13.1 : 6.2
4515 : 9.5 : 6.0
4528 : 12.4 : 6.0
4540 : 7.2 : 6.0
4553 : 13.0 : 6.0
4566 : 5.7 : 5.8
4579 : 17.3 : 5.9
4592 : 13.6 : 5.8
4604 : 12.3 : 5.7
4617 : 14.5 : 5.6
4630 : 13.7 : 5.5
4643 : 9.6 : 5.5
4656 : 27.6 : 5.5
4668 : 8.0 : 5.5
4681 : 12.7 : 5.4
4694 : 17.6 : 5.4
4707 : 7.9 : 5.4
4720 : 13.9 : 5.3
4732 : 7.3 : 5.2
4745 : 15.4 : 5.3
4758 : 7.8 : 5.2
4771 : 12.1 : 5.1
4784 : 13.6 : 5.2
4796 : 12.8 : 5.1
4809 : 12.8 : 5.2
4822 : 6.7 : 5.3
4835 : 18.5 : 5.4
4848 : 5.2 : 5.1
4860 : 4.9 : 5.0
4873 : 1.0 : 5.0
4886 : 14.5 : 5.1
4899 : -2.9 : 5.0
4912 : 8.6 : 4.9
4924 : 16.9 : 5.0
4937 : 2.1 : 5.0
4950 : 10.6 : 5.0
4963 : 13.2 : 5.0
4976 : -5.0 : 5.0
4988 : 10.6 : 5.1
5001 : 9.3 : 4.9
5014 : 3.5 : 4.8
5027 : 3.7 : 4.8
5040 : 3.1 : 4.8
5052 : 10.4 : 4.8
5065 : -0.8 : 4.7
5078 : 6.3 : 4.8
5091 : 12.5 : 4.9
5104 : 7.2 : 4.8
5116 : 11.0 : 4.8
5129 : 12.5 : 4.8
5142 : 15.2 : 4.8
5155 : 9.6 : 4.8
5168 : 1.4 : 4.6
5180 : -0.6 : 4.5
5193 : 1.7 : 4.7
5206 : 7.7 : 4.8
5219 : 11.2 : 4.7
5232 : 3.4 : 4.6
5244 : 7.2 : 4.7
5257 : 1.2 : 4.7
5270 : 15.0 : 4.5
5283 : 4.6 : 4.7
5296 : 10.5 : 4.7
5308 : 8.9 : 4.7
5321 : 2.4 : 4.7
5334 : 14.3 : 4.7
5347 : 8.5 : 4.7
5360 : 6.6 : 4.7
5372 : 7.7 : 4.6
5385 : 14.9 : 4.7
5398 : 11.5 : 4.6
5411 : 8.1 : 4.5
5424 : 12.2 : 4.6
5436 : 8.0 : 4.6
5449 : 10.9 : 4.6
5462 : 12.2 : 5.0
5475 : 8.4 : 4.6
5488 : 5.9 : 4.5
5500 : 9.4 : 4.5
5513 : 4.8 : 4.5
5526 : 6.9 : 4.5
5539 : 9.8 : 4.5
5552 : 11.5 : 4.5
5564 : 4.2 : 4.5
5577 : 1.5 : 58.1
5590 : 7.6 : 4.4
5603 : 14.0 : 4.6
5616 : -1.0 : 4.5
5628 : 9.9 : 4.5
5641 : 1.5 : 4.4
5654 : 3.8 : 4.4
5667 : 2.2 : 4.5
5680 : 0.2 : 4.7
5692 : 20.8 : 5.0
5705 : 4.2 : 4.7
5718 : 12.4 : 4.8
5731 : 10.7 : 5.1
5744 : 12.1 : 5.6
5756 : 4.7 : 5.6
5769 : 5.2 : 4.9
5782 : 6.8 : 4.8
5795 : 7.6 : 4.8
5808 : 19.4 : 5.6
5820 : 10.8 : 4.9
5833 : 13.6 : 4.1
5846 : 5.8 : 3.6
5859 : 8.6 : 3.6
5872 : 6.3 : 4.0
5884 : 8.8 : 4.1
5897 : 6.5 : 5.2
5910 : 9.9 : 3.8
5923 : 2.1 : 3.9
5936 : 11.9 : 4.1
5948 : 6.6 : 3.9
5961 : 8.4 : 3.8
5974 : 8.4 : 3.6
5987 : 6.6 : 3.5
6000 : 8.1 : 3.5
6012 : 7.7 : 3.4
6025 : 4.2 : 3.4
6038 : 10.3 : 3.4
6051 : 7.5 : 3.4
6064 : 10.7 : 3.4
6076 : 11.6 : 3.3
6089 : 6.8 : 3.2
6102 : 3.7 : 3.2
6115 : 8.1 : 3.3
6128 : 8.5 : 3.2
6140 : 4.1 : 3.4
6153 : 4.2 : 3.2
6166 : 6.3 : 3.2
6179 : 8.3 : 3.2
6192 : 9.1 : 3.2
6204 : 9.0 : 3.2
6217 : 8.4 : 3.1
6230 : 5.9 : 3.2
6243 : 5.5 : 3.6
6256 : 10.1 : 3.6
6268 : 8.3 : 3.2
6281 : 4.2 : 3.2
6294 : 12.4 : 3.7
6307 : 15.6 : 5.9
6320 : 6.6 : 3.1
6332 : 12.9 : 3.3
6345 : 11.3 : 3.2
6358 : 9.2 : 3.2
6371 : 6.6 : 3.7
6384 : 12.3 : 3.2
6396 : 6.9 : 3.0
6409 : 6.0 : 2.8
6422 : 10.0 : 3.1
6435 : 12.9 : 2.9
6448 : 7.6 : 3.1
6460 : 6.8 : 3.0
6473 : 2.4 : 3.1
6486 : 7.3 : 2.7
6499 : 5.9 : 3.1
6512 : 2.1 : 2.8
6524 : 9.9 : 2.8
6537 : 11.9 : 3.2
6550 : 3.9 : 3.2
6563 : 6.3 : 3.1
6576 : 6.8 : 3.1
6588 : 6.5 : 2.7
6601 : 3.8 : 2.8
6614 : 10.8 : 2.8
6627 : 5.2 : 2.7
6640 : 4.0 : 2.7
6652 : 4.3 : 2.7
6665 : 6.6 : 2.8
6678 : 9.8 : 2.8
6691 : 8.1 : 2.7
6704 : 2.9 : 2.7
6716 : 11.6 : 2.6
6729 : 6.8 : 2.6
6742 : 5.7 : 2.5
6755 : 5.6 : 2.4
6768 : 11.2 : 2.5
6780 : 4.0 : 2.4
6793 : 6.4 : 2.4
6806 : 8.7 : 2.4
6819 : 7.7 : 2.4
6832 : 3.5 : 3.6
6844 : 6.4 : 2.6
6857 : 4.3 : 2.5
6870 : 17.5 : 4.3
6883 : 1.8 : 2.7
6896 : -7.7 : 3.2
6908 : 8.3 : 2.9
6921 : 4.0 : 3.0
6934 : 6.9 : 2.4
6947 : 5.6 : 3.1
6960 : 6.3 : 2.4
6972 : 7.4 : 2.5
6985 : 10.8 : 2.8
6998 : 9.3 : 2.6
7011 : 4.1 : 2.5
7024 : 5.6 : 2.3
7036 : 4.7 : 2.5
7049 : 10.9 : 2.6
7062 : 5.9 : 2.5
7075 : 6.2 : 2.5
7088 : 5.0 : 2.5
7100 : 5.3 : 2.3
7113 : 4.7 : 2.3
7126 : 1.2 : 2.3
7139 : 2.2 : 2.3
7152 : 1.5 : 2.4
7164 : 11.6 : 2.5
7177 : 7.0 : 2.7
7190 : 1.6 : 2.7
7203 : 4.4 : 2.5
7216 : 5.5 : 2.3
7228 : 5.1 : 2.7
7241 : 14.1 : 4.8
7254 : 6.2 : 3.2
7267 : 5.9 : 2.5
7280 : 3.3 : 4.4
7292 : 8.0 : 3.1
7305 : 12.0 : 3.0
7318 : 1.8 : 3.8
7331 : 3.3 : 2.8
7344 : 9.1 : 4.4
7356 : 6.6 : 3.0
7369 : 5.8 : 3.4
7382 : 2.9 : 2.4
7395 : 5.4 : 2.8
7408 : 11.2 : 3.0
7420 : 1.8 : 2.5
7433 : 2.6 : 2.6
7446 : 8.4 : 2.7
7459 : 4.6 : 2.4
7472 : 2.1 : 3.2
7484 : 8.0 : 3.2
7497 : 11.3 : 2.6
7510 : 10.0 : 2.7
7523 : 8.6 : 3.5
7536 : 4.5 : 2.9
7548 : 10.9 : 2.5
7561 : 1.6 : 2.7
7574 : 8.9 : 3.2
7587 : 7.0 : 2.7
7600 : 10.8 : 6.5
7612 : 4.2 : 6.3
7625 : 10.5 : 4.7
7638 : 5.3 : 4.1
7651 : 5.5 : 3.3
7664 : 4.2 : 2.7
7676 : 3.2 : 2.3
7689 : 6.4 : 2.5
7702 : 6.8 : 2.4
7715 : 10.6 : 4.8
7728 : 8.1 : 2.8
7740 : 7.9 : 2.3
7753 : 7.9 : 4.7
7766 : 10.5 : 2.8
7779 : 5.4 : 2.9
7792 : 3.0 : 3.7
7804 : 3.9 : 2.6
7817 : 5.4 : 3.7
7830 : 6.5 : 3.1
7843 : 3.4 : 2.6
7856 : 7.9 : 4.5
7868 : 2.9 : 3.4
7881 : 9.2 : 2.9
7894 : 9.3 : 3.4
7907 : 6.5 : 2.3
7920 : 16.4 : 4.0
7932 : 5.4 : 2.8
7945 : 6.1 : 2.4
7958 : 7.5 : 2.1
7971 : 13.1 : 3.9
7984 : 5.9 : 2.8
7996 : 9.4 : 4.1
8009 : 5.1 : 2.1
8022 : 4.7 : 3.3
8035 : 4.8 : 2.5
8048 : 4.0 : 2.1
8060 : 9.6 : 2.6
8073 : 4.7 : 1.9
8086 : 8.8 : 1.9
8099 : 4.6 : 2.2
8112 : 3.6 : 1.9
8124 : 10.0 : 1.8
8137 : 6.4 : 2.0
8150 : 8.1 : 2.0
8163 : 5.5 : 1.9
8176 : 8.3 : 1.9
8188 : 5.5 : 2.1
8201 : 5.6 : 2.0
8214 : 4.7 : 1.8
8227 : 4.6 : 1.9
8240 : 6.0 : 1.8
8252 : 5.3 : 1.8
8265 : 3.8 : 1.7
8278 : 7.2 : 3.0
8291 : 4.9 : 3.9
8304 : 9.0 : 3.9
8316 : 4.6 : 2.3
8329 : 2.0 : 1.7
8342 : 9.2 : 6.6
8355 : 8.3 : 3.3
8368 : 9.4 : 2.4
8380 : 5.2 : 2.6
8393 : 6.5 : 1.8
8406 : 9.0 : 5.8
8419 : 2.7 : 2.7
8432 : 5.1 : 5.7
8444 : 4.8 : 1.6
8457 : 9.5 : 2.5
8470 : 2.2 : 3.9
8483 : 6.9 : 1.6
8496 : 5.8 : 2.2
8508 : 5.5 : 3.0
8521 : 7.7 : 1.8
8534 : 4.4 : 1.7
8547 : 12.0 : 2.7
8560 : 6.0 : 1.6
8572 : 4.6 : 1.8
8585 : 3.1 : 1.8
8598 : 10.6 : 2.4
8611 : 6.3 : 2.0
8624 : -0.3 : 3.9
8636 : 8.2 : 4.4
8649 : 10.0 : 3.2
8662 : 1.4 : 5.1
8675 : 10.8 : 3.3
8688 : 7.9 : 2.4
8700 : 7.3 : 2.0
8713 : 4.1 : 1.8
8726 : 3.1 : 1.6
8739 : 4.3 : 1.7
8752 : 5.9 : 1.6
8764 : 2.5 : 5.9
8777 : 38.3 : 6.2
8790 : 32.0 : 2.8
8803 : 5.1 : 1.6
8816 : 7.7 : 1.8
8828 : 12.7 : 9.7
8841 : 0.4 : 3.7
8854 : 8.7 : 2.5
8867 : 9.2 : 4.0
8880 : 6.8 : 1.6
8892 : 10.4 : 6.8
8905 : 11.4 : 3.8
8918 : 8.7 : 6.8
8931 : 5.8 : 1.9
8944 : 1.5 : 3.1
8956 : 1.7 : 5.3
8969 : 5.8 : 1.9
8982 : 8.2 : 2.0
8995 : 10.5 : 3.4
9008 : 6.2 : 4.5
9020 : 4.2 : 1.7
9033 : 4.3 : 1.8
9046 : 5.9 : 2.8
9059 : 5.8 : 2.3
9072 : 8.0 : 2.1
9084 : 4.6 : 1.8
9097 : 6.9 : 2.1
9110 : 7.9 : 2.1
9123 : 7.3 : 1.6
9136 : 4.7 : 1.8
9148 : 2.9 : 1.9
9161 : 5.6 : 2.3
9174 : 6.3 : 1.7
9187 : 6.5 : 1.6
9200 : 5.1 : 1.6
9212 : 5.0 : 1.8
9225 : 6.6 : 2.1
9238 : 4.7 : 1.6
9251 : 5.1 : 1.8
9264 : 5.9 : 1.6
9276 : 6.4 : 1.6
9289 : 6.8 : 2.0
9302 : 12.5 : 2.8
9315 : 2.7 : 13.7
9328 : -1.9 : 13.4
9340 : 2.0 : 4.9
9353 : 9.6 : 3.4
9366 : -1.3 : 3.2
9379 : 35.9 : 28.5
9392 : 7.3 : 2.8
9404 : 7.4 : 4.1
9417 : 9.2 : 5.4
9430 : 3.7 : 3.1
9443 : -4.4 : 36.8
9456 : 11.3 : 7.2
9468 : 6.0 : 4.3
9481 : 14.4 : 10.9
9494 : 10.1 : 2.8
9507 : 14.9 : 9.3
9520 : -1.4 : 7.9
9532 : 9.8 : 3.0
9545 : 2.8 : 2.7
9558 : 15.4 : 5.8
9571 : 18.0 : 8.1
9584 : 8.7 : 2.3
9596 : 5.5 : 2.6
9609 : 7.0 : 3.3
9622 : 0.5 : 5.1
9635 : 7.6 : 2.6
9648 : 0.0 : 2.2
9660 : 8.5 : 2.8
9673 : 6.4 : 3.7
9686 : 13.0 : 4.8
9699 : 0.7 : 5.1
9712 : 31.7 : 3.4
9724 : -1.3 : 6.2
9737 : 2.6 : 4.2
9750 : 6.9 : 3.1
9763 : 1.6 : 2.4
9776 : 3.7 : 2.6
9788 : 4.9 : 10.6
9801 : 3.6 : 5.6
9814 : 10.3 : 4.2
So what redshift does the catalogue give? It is 1.36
